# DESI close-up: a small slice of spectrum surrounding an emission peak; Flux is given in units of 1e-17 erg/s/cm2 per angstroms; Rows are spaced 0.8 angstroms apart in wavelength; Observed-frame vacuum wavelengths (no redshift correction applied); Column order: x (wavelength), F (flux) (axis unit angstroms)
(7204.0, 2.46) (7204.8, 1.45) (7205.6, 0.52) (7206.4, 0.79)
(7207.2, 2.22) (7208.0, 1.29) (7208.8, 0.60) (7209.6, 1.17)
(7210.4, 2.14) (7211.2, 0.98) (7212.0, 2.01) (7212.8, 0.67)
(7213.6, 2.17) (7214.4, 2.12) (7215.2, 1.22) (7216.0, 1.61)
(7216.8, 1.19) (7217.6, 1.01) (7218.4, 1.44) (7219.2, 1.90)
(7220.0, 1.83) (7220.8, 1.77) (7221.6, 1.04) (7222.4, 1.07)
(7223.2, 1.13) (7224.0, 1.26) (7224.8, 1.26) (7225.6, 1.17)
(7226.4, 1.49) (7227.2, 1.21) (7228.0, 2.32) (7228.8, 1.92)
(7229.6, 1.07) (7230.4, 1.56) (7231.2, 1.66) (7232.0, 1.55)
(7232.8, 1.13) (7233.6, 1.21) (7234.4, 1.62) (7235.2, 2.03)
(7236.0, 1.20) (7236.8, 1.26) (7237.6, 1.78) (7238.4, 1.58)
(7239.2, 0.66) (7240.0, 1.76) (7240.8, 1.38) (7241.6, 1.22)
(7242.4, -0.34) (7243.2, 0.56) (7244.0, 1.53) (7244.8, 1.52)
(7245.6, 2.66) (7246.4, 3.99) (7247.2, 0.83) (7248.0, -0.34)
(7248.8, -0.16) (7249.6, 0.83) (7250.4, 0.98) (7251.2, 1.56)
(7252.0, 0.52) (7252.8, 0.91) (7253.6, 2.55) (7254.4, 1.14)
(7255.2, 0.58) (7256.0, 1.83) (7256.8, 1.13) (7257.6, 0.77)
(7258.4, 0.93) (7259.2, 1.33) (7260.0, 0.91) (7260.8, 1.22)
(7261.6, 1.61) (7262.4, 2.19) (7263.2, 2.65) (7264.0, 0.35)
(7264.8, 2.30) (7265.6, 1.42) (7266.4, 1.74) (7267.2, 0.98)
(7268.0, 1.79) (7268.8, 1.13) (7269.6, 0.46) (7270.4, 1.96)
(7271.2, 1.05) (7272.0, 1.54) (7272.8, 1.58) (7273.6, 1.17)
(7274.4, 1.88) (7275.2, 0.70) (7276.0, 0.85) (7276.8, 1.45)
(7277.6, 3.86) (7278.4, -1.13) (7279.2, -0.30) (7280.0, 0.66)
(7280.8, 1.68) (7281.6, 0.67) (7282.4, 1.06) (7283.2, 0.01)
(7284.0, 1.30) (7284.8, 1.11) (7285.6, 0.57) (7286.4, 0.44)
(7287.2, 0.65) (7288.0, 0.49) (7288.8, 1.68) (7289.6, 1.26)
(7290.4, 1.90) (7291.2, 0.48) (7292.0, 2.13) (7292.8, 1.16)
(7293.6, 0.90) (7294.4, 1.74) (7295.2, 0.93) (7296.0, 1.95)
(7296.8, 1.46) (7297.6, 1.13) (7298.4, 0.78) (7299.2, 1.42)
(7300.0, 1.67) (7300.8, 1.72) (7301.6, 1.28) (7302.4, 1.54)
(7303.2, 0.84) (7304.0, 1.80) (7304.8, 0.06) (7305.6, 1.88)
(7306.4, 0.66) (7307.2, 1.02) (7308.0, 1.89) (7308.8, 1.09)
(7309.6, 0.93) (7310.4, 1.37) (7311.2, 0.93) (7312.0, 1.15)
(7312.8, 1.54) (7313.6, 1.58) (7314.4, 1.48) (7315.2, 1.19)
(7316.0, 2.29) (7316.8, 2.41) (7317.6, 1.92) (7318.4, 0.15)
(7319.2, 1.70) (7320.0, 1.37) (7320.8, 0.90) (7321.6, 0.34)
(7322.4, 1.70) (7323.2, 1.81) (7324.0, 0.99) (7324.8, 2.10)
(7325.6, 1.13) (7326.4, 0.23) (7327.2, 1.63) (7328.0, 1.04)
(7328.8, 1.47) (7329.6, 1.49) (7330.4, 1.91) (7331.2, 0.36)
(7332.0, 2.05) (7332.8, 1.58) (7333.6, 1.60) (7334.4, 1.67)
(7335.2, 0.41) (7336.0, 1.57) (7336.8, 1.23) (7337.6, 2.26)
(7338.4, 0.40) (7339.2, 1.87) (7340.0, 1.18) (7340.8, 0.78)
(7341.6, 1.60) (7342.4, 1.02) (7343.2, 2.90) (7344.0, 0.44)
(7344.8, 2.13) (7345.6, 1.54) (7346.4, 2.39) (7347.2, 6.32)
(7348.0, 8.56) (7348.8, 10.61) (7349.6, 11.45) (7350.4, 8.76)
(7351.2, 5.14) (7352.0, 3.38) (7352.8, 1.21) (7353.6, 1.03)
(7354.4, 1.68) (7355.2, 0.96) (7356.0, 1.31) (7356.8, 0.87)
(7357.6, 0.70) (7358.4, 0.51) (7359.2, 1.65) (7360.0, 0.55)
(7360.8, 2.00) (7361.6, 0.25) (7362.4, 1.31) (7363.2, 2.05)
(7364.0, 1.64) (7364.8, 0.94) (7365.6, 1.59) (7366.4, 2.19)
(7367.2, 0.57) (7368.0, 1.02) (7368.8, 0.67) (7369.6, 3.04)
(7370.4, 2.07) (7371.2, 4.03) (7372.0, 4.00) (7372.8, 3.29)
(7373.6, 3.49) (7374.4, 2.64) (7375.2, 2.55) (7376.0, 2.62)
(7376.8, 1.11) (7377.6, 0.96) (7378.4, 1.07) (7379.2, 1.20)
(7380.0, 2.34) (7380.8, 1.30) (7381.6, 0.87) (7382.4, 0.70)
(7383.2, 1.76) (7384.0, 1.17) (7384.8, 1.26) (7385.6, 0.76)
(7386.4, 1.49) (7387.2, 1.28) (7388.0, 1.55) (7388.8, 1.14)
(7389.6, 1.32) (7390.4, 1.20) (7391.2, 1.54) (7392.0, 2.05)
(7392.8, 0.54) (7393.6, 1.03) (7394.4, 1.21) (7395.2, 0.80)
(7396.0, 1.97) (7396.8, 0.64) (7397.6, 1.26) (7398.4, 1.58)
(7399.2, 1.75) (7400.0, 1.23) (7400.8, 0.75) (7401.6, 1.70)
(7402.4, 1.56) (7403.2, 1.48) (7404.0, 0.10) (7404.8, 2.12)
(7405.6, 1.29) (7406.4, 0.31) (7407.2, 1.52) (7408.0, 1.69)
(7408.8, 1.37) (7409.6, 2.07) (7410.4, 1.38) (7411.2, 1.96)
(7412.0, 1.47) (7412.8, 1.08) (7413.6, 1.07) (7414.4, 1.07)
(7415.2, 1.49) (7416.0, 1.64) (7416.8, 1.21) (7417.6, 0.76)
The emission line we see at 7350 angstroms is H-alpha 6563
